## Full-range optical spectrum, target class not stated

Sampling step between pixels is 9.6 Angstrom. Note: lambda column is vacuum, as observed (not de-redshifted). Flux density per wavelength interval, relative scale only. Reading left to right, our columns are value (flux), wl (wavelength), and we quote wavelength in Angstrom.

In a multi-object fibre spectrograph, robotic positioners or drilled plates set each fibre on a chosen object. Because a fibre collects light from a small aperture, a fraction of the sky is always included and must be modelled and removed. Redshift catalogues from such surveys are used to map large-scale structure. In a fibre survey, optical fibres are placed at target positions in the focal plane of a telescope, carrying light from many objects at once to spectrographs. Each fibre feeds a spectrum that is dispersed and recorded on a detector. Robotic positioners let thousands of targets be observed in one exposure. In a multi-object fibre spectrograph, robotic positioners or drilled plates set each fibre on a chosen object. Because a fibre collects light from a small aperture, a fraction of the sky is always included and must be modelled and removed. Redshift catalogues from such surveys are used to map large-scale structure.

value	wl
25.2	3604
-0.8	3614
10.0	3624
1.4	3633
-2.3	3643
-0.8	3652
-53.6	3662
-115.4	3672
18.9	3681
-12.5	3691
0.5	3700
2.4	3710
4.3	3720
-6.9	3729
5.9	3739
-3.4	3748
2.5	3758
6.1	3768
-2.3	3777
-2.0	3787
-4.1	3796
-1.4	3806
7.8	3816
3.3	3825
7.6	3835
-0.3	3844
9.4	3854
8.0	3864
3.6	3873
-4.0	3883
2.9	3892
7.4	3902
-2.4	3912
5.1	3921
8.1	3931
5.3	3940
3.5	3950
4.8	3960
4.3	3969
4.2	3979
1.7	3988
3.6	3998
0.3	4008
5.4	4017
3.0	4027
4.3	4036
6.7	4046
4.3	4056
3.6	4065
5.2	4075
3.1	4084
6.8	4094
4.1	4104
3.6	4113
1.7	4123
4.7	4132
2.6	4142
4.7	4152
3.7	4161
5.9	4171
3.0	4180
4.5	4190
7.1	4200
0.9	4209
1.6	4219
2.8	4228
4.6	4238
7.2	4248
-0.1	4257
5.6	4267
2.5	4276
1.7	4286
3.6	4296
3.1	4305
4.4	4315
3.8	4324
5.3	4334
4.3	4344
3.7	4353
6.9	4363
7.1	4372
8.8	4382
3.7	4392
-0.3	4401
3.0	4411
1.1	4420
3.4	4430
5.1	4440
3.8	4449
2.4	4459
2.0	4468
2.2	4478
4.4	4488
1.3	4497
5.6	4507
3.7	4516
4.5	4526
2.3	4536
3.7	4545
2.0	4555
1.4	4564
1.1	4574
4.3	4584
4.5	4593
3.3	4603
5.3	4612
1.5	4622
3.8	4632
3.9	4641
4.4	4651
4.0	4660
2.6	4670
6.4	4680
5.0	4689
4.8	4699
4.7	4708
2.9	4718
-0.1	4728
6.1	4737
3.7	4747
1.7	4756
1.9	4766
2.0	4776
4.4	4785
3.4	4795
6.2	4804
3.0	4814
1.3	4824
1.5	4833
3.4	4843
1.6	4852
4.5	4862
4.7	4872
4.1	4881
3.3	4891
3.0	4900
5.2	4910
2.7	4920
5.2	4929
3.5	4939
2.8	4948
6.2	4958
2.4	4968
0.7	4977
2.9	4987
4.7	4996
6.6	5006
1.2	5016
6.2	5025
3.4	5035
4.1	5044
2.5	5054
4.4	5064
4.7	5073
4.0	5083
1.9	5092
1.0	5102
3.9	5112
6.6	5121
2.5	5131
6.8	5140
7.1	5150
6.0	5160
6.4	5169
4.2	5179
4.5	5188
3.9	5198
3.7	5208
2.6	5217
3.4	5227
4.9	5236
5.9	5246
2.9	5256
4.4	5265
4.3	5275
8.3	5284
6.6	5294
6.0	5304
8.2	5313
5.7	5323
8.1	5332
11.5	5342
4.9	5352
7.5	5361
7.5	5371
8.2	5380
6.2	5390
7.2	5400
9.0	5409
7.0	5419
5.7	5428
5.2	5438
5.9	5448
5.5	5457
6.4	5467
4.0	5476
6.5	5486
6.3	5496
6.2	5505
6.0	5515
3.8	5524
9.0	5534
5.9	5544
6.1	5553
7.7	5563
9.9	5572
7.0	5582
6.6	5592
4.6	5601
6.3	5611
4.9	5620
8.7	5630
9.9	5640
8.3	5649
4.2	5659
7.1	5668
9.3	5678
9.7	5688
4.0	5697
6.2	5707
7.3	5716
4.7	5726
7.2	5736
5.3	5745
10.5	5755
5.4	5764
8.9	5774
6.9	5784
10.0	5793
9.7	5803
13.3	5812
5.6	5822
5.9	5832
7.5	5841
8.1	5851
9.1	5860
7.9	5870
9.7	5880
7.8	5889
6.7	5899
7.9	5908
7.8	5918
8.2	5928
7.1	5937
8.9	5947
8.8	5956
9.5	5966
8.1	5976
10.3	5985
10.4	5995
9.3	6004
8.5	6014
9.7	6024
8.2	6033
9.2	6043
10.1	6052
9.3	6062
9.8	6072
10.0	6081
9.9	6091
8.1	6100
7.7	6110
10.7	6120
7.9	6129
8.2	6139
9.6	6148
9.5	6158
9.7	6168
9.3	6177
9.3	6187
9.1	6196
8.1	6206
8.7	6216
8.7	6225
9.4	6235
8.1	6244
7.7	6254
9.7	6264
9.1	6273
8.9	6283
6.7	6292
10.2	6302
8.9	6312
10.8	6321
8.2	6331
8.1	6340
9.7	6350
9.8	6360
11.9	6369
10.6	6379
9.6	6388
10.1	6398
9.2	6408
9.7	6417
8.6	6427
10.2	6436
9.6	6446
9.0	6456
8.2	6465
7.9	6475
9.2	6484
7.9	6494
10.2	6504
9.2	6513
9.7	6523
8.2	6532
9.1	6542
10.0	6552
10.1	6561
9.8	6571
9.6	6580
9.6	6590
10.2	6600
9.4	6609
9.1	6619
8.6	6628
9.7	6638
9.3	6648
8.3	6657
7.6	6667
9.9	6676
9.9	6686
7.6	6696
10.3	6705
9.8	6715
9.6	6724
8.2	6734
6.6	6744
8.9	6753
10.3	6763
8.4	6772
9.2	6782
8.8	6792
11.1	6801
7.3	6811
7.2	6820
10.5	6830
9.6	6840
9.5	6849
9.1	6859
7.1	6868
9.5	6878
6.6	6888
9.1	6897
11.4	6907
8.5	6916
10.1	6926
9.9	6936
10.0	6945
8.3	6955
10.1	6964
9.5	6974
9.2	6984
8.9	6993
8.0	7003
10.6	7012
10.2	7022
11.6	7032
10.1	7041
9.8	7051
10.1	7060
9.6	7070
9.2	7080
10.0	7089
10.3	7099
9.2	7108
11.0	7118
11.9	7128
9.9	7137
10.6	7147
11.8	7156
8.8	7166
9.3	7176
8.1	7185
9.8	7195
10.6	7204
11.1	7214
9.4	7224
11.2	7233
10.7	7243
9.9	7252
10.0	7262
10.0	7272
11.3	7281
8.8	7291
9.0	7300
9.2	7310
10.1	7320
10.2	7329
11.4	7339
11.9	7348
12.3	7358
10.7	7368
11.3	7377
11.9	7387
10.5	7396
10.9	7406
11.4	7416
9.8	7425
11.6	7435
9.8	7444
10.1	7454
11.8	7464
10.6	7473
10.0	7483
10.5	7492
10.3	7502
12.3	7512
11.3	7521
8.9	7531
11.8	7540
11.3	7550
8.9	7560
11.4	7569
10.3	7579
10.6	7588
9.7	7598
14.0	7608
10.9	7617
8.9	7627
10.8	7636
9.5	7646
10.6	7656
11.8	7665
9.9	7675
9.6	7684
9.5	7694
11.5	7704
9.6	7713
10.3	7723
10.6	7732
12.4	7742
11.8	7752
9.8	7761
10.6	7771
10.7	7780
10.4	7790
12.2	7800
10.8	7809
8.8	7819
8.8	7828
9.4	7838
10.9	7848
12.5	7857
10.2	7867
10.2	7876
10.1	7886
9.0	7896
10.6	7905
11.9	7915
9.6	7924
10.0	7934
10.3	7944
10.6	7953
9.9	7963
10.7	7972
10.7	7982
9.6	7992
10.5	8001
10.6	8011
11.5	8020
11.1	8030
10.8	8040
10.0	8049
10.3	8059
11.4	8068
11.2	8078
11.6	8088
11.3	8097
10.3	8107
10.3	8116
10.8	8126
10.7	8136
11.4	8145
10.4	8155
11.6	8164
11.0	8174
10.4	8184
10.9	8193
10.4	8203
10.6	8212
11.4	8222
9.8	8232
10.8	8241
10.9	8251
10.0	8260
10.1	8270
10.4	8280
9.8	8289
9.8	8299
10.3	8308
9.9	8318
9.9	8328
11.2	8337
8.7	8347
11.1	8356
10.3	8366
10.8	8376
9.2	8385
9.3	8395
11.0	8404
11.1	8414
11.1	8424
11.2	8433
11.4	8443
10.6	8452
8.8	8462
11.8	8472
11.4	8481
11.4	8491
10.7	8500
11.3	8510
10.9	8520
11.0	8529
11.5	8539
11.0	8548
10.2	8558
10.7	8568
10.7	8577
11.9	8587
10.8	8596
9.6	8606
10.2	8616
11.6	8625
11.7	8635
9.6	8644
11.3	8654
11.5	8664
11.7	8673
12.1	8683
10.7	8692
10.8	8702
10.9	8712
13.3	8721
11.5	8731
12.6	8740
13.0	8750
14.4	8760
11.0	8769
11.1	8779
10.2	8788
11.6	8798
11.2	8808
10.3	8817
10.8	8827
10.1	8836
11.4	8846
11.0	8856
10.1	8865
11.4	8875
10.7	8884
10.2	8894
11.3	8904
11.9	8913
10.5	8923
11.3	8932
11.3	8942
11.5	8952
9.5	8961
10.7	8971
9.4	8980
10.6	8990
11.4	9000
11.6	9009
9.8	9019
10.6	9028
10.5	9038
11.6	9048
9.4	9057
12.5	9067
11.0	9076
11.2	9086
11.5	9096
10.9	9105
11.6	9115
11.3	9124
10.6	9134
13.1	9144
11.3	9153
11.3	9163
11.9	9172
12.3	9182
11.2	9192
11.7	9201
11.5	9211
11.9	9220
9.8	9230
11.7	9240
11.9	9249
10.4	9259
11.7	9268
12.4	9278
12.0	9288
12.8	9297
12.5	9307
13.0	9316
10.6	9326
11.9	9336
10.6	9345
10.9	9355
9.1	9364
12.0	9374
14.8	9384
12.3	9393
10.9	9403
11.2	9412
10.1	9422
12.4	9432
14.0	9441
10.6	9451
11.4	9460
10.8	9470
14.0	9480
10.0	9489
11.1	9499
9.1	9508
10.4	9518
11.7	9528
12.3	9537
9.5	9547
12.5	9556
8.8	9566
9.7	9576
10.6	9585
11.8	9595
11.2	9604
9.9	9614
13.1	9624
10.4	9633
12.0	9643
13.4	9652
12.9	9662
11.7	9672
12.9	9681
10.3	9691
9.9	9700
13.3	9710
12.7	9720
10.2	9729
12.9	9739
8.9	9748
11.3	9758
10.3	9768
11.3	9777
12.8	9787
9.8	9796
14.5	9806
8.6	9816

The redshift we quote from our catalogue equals 0.33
